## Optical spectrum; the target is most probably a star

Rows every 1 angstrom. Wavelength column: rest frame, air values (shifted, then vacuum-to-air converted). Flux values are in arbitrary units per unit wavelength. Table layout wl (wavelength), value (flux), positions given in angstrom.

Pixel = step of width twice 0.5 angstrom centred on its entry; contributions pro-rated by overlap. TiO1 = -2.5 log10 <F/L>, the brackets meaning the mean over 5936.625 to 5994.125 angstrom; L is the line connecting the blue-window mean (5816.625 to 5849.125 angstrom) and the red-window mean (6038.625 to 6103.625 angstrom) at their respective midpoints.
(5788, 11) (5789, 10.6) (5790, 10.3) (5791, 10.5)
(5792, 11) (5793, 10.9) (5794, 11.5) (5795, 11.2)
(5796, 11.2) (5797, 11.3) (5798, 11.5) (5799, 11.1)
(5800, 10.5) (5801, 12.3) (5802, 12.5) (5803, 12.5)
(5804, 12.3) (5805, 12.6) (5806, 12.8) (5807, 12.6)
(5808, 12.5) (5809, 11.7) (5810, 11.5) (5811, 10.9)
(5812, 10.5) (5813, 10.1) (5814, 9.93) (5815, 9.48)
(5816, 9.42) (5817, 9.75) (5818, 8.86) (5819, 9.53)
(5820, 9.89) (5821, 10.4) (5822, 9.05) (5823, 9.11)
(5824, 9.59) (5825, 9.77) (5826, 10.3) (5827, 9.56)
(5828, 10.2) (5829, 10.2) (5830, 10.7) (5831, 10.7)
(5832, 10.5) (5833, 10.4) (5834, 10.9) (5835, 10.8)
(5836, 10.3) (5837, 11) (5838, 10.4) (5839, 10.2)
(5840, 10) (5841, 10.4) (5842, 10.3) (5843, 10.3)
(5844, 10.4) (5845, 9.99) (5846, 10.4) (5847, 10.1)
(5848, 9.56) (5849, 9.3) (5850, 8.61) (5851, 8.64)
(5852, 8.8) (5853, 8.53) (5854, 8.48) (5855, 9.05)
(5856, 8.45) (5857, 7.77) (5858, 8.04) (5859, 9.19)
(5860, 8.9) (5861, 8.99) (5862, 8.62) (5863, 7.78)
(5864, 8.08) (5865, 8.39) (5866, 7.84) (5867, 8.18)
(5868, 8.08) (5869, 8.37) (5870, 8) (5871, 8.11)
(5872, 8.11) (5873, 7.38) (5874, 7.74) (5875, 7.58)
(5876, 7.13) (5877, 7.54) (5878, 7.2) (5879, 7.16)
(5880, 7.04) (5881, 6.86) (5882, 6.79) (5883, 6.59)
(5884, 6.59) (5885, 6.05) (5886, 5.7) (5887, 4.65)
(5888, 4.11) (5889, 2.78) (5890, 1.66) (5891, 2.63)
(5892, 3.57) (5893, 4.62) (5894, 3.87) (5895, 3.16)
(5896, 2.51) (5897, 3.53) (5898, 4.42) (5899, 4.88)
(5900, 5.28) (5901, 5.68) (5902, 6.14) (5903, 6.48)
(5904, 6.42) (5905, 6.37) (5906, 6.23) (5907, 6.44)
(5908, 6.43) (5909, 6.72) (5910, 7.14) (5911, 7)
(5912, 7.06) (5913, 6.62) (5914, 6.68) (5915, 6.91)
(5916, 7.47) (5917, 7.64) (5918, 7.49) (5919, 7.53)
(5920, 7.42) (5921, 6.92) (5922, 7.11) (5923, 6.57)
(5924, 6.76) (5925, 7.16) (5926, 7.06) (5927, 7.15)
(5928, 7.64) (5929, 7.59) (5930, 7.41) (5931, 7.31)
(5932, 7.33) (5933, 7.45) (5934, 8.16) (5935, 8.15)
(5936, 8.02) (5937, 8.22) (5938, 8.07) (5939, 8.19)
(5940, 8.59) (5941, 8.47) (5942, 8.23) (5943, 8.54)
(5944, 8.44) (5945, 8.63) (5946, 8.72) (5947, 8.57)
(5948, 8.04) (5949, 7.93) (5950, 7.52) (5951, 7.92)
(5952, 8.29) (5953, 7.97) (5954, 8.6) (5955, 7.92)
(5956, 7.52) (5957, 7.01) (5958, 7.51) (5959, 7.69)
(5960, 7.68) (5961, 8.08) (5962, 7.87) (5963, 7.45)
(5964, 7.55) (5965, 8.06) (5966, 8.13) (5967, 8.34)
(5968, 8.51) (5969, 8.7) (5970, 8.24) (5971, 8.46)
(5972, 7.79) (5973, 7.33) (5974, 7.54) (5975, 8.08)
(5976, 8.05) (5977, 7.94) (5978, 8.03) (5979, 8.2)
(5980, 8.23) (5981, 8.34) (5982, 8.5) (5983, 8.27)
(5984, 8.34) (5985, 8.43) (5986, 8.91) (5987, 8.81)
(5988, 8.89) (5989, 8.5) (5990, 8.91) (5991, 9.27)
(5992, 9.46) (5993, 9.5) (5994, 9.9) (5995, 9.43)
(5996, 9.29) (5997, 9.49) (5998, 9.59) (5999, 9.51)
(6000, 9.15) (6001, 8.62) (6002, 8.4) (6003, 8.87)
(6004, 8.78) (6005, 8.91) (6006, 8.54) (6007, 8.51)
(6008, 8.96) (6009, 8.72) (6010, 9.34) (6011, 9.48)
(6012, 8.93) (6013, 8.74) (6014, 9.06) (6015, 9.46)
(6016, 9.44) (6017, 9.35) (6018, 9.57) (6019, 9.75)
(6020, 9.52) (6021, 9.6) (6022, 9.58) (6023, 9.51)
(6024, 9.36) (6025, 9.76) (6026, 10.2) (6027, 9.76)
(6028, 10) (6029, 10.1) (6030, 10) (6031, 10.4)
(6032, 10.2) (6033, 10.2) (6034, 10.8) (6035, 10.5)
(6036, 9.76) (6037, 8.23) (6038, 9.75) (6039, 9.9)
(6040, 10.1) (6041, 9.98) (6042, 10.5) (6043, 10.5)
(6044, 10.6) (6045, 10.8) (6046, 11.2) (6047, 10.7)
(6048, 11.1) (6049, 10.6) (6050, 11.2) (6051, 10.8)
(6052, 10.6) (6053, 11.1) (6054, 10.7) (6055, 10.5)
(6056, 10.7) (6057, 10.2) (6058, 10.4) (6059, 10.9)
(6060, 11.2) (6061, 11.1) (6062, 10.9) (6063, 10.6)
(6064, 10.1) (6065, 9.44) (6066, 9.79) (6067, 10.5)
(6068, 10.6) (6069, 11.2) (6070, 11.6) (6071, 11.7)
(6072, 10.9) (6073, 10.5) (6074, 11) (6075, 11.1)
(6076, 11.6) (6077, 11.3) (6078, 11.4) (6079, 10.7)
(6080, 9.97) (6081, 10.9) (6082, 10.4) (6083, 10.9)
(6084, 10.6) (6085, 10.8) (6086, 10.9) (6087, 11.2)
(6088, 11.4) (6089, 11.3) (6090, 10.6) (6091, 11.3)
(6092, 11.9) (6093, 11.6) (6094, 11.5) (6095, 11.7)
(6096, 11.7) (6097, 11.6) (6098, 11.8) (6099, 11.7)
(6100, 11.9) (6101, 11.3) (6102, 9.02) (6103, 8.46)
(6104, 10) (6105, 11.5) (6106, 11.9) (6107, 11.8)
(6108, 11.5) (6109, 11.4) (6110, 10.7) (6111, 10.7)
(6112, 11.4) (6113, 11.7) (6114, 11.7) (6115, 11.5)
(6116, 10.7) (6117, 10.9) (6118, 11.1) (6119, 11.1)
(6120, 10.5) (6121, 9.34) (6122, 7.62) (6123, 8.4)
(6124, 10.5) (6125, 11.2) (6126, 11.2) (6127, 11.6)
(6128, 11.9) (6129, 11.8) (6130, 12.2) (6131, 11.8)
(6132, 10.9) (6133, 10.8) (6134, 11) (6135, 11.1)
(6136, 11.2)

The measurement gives 0.264 mag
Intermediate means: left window 10.1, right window 10.8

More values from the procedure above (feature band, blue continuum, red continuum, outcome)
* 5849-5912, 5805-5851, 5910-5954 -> 0.327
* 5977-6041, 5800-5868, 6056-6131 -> 0.150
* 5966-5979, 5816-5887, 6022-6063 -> 0.210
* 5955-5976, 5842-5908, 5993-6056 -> 0.107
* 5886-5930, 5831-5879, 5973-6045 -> 0.475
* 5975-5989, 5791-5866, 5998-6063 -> 0.189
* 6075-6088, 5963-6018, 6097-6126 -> -0.067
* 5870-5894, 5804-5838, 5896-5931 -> 0.314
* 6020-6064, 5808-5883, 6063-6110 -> 0.035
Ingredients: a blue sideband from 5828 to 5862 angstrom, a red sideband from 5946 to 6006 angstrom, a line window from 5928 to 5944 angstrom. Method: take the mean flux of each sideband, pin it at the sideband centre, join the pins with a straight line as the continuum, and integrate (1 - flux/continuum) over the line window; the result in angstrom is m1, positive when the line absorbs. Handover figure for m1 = 1.5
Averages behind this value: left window 9.7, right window 8.39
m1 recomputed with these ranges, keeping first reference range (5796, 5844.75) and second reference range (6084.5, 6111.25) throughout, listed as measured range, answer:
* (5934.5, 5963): 7.4 angstrom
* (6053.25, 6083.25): 0.9 angstrom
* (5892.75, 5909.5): 8.6 angstrom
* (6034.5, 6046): 1.0 angstrom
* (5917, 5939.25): 6.9 angstrom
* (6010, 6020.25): 1.6 angstrom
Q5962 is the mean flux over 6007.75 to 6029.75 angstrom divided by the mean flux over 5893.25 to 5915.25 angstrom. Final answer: 1.66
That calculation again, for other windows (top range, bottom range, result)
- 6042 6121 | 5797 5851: 1.04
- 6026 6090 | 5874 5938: 1.68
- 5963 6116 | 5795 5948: 1.20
